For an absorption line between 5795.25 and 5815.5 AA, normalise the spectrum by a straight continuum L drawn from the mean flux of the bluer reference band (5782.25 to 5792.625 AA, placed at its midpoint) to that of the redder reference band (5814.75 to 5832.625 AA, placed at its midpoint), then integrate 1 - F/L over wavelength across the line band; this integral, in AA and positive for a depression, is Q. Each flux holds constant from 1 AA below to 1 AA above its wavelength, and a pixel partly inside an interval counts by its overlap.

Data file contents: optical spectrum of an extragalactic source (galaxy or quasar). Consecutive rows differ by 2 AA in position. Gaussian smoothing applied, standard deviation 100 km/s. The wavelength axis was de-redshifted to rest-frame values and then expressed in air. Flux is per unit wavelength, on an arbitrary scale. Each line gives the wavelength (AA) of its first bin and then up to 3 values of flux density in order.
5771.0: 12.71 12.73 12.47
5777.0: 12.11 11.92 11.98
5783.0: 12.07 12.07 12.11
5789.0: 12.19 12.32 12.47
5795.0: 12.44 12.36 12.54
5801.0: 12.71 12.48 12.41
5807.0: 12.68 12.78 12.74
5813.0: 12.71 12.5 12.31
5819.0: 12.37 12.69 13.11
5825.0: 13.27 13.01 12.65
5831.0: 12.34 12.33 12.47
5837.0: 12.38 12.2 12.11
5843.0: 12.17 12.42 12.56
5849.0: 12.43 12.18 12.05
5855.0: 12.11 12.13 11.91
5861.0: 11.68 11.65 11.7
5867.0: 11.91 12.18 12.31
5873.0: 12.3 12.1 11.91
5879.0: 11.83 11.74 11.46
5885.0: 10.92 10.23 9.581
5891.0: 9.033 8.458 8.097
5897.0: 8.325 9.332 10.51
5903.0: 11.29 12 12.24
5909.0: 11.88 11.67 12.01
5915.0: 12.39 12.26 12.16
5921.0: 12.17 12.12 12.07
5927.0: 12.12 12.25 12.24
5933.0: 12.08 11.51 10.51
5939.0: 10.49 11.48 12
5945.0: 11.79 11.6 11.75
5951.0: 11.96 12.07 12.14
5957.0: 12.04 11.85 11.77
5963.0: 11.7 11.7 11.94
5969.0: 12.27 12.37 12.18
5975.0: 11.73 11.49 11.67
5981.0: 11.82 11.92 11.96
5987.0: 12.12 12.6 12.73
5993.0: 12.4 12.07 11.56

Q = -0.26 AA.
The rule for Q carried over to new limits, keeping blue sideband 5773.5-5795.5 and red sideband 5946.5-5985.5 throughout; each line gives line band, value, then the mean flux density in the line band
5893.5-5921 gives 2.1 AA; 11.1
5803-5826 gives -1.0 AA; 12.7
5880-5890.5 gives 1.2 AA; 10.7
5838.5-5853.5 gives -0.2 AA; 12.3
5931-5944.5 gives 0.6 AA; 11.4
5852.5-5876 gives 0.1 AA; 12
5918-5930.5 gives -0.2 AA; 12.2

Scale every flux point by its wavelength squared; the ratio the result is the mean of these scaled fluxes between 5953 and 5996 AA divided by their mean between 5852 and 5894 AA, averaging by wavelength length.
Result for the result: 1.1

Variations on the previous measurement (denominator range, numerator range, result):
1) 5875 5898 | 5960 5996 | 1.21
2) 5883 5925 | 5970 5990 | 1.13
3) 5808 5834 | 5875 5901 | 0.82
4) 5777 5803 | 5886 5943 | 0.94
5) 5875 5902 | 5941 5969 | 1.19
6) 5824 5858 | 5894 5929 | 0.94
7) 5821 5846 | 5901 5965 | 0.98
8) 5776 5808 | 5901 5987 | 1.02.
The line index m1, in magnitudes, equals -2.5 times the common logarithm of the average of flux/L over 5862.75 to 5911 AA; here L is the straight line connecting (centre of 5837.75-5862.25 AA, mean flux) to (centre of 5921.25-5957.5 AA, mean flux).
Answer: 0.099 mag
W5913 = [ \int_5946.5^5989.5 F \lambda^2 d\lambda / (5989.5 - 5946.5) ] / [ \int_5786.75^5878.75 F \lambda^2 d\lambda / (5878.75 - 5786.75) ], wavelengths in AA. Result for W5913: 1.01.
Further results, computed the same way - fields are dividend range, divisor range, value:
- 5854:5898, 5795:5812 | 0.90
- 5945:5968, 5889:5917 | 1.14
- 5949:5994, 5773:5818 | 1.03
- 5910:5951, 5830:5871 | 1.00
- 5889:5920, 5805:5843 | 0.88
